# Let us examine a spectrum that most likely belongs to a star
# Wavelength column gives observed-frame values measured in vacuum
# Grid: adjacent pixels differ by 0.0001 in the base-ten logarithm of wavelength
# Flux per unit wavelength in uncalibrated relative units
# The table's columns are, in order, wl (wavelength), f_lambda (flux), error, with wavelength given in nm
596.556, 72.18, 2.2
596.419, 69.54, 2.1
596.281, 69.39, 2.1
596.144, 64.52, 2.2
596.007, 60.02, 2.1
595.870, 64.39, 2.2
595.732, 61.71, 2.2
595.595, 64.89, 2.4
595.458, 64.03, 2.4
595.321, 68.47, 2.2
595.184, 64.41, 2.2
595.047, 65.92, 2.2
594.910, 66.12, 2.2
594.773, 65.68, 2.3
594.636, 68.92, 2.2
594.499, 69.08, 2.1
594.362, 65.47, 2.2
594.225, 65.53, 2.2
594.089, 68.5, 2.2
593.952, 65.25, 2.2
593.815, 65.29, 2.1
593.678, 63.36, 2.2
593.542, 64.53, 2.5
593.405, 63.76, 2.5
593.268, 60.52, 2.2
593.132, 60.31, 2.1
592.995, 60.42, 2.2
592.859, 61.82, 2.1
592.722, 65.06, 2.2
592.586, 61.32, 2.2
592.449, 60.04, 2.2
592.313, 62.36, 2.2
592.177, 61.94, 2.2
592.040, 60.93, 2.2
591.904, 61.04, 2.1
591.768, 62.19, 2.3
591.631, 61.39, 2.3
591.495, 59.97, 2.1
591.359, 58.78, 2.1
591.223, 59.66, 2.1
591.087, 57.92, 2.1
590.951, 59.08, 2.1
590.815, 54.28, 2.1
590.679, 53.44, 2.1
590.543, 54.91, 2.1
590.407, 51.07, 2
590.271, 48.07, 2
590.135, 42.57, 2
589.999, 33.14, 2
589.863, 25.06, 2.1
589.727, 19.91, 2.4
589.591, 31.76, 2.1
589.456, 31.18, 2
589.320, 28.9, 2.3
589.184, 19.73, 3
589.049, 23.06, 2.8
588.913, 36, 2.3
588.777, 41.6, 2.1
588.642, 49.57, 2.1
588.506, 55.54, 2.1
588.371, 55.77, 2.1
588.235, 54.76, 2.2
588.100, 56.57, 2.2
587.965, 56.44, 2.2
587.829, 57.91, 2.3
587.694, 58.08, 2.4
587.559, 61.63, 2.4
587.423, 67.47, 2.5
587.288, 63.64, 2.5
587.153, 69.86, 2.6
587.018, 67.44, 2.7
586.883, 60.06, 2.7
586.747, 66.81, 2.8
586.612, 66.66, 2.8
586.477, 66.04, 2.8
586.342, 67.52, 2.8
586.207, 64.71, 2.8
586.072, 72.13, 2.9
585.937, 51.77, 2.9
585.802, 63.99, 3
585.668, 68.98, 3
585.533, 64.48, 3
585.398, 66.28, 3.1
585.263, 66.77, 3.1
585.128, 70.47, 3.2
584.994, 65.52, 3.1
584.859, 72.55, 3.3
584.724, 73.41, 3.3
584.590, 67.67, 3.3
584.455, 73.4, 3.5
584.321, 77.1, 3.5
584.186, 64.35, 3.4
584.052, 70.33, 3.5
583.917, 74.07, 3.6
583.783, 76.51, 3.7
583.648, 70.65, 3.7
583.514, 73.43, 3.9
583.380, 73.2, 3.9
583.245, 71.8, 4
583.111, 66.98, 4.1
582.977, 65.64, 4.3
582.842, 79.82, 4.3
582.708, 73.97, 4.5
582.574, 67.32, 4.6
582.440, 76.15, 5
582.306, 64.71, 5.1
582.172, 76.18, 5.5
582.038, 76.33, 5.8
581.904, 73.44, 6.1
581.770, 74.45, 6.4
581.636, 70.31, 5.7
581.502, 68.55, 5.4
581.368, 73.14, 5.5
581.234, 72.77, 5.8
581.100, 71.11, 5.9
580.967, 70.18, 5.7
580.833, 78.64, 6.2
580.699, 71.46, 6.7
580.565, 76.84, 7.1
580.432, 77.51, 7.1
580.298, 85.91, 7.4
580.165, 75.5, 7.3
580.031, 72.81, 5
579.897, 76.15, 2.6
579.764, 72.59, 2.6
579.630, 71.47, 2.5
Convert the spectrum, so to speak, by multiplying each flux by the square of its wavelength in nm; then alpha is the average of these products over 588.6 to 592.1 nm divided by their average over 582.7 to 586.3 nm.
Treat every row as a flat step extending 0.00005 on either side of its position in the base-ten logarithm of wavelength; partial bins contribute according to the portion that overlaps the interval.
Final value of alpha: 0.7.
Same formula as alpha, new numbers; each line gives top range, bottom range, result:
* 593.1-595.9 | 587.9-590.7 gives 1.61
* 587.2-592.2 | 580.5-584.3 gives 0.70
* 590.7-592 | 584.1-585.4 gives 0.87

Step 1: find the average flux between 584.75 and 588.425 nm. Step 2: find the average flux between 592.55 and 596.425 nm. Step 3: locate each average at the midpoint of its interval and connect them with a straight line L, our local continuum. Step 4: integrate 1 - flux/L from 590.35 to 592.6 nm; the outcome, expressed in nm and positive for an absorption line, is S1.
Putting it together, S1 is 0.20 nm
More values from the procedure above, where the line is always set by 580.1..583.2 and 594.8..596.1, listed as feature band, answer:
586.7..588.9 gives 0.353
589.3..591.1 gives 0.681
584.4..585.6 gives 0.039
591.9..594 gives 0.117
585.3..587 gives 0.130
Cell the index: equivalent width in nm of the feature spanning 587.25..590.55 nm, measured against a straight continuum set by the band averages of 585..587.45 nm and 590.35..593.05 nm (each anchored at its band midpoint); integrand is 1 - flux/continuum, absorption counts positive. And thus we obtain 0.96 nm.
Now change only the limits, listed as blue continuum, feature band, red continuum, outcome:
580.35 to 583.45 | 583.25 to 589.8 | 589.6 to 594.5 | 0.645 nm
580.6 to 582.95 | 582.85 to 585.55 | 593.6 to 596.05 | 0.033 nm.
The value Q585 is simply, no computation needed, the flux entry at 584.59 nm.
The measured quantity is 67.67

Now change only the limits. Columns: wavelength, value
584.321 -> 77.1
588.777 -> 41.6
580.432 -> 77.51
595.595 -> 64.89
